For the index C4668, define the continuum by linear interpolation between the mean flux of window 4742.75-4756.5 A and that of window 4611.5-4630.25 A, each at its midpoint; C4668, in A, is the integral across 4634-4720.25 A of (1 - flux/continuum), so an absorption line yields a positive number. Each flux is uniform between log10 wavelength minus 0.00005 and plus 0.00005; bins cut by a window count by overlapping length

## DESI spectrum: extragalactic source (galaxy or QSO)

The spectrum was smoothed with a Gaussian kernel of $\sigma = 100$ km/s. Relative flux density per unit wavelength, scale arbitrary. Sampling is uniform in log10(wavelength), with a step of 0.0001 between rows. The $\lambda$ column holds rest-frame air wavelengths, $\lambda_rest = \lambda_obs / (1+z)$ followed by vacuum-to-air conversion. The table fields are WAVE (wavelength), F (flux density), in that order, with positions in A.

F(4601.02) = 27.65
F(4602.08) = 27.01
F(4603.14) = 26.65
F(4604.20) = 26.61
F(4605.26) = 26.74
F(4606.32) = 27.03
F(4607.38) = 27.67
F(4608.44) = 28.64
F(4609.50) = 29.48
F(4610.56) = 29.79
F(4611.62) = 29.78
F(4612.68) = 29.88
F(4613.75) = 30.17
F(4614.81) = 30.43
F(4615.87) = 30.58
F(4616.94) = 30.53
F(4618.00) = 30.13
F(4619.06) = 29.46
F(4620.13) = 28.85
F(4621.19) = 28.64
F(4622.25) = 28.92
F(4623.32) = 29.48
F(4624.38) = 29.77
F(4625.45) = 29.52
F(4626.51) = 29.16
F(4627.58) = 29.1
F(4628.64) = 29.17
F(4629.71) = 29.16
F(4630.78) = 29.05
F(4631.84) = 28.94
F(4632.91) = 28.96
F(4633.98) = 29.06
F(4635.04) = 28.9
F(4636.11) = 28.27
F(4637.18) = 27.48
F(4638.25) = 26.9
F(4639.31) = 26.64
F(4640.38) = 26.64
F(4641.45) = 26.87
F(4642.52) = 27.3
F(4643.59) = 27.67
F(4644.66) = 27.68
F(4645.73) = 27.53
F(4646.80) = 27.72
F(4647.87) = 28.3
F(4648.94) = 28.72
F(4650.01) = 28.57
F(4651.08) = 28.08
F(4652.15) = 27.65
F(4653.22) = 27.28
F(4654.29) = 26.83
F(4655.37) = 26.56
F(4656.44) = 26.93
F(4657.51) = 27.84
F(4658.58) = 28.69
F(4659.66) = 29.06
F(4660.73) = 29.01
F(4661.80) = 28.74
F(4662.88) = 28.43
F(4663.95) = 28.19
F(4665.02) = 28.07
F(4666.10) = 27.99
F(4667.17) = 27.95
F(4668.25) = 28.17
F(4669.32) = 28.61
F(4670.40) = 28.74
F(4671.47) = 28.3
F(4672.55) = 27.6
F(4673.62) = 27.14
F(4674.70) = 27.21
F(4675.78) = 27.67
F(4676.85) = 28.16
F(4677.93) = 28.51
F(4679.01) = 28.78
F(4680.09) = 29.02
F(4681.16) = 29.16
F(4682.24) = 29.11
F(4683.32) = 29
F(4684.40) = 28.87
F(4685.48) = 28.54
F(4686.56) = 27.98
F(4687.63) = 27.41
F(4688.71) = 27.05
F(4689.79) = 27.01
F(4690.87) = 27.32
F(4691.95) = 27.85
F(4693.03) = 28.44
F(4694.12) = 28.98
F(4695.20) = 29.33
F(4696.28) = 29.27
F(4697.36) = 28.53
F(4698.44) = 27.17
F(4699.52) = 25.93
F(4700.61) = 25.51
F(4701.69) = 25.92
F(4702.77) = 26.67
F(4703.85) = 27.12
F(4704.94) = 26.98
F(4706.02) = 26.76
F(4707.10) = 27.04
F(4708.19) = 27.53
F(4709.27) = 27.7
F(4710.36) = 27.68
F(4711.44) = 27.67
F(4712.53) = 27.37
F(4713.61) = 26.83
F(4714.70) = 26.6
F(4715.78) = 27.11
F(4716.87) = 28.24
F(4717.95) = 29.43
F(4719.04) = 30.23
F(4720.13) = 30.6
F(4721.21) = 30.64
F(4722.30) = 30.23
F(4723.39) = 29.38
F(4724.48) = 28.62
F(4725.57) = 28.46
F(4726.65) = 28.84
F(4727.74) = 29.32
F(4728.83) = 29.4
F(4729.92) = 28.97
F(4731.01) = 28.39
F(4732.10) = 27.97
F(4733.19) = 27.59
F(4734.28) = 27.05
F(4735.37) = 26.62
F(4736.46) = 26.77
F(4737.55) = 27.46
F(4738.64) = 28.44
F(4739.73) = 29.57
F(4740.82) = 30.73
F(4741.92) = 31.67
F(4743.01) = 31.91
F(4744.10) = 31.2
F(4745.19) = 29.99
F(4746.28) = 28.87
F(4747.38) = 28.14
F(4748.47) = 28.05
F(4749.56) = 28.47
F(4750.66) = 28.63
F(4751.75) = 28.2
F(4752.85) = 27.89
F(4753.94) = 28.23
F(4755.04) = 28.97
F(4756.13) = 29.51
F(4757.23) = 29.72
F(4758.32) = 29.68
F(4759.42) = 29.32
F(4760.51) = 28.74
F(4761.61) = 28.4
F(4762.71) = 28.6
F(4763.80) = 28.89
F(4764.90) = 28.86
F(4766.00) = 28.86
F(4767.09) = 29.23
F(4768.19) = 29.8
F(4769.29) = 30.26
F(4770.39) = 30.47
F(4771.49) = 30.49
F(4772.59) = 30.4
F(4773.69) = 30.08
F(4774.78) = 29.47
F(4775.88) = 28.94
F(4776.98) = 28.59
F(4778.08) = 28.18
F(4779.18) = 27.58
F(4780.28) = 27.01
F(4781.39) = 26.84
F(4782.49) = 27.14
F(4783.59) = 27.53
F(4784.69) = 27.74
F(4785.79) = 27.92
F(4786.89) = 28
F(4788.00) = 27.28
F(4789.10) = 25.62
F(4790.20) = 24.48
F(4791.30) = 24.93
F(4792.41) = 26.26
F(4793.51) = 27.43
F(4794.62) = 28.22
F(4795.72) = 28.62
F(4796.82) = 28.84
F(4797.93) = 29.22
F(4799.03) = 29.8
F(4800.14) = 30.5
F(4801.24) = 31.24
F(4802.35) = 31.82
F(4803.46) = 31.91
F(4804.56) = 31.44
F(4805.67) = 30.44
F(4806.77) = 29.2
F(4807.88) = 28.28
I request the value 4.3 A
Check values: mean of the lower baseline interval 29.6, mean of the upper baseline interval 29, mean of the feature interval 27.9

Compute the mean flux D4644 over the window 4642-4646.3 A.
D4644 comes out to 27.5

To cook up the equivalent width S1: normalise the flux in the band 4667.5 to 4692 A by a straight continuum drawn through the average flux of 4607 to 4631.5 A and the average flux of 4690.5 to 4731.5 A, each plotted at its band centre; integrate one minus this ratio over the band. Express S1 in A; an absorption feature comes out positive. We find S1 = 0.4 A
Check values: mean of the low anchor 29.5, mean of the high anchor 28.1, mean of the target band 28.1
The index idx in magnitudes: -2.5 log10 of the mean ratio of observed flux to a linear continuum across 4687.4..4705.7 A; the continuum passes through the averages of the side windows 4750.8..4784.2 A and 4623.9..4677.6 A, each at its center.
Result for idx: 0.04 mag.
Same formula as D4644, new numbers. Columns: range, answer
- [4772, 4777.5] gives 29.5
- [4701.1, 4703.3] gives 26.3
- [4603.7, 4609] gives 27.4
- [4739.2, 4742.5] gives 30.6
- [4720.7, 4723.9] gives 30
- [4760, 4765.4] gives 28.7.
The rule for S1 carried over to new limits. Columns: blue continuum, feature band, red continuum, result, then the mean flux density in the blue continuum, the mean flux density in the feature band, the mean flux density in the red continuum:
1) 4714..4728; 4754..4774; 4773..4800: -0.9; 29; 29.4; 27.8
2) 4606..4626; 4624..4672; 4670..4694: 1.1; 29.4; 28.2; 28.1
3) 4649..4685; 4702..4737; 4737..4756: 0.9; 28.2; 28.1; 29.2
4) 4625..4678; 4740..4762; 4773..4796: -1.3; 28.1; 29.3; 27.5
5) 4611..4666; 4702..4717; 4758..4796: 0.6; 28.5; 27.2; 28.3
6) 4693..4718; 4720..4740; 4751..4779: -0.3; 27.4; 28.6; 29.2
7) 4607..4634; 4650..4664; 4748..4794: 0.6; 29.4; 28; 28.3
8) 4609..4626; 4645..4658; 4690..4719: 0.5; 29.7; 27.7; 27.5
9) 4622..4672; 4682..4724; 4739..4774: 1.3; 28.2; 28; 29.4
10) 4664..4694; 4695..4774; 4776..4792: -3.0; 28.1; 28.6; 27.1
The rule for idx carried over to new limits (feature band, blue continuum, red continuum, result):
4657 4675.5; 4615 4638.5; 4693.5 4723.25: 0.01 mag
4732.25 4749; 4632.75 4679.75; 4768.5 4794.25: -0.04 mag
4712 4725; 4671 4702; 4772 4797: -0.03 mag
